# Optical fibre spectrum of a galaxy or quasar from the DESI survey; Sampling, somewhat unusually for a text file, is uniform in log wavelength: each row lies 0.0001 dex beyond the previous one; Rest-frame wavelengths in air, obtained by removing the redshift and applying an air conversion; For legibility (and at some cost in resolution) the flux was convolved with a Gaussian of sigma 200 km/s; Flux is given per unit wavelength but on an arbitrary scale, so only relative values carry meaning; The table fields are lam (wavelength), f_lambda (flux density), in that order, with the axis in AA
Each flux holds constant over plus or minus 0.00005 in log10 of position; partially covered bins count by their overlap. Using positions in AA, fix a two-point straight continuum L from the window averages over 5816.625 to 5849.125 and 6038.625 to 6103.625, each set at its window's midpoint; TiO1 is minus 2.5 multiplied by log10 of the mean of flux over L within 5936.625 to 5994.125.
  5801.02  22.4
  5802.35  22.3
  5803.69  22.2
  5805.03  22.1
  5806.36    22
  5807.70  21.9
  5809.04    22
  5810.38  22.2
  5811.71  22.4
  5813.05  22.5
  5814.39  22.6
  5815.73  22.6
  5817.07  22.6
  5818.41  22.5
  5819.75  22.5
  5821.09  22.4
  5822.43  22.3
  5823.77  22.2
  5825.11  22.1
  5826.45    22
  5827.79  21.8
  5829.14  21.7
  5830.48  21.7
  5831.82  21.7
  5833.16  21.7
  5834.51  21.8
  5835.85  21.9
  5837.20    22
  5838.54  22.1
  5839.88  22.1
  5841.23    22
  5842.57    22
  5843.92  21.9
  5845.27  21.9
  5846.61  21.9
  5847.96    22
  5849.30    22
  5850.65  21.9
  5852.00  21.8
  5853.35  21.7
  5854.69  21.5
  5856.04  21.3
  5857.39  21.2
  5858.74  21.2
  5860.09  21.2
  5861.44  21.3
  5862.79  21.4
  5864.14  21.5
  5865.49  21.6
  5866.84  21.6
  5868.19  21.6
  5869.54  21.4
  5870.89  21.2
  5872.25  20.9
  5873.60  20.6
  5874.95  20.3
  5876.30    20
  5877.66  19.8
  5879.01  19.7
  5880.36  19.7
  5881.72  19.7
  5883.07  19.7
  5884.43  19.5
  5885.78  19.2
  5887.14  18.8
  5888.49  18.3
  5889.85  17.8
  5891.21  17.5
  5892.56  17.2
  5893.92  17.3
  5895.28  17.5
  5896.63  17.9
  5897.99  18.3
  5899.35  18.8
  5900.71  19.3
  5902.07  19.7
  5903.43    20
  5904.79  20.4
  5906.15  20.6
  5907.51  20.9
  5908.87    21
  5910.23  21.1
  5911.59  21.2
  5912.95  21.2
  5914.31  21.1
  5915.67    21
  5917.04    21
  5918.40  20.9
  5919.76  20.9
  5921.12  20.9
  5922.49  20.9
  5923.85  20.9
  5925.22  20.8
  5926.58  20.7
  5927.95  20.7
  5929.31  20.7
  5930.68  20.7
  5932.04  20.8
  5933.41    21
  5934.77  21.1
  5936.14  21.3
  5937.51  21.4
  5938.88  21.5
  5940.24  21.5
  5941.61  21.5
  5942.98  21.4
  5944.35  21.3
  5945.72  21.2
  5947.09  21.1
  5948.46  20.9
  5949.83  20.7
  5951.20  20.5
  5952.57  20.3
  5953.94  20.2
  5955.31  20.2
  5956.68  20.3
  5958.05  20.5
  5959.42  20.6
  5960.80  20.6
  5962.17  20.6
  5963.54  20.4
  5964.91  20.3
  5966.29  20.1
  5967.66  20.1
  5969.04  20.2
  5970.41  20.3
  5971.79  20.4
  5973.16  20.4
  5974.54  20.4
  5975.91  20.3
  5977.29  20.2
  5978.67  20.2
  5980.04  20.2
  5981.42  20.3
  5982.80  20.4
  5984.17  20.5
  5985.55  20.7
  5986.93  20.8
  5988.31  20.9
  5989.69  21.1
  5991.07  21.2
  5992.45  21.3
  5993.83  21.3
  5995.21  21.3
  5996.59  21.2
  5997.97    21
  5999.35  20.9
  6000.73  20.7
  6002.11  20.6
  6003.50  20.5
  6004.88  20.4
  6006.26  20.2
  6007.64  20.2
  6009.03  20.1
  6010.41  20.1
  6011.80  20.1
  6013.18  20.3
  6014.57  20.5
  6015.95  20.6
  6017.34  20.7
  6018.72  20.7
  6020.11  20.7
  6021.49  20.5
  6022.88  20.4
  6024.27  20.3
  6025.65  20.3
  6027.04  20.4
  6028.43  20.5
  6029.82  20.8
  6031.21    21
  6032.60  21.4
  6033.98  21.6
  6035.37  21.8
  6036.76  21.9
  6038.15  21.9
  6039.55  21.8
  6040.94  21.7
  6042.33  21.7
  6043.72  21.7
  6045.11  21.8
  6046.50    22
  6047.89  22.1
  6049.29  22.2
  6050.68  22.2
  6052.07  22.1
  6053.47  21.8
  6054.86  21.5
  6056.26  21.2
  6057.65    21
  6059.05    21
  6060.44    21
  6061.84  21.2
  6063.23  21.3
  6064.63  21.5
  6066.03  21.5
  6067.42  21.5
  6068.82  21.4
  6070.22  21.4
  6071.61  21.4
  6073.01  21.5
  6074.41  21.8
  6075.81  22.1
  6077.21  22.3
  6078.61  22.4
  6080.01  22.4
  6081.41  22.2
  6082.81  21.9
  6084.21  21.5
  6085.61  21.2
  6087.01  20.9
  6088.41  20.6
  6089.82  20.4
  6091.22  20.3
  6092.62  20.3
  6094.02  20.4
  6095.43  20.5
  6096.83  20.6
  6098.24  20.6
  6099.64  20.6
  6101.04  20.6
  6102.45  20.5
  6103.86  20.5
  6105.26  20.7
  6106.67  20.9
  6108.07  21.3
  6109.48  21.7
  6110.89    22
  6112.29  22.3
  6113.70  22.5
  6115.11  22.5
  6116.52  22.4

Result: 0.05 mag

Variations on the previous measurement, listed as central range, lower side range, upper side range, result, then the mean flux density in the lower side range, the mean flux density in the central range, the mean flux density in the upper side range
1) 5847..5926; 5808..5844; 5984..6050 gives 0.07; 22.1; 20.3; 21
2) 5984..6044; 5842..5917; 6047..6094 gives 0.01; 20.4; 20.9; 21.5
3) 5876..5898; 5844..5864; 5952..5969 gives 0.14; 21.6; 18.7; 20.3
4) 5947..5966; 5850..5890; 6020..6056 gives 0.03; 20.6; 20.5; 21.4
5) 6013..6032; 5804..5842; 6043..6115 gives 0.05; 22.1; 20.6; 21.4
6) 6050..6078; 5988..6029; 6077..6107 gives -0.03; 20.6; 21.5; 21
